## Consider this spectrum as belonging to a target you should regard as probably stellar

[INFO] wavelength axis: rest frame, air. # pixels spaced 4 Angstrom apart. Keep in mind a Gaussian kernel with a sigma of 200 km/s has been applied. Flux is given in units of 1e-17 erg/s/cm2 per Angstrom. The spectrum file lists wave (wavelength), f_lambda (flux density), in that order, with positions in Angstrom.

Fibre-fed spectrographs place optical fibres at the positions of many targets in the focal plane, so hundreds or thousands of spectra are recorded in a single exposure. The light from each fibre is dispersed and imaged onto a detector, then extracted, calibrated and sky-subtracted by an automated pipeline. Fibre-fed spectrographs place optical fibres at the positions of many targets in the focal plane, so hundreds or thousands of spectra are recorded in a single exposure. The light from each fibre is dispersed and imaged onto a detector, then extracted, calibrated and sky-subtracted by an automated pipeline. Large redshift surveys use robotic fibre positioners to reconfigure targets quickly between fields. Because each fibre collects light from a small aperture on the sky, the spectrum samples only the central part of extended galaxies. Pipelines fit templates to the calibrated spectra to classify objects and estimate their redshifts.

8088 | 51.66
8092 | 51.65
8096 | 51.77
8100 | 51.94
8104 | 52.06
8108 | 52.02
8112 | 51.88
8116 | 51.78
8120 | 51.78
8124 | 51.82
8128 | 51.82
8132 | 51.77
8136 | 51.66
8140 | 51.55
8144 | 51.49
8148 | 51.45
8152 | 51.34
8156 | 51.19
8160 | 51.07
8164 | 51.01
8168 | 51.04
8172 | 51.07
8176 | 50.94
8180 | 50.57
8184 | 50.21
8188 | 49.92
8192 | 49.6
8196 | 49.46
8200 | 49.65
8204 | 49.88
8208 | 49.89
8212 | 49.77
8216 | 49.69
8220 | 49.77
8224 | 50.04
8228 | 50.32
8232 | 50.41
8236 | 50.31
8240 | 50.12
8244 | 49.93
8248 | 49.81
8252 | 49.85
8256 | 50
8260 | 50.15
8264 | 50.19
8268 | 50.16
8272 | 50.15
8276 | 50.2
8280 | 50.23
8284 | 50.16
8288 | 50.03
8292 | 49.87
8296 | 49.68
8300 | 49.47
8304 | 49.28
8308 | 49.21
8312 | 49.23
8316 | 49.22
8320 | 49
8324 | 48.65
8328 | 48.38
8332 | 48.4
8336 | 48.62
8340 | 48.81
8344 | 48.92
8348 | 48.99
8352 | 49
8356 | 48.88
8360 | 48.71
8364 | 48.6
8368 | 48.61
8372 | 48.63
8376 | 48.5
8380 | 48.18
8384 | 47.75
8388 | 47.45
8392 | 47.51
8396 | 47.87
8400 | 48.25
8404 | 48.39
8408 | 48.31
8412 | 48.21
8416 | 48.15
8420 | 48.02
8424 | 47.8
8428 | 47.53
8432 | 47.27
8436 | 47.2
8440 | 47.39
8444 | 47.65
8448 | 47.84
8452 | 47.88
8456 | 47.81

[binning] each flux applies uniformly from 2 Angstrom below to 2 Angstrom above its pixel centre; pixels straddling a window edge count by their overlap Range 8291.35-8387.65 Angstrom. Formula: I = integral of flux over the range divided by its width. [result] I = 48.8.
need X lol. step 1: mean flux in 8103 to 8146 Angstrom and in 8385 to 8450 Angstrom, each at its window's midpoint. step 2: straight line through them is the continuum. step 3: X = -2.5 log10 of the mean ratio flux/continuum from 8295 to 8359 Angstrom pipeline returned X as 0.001 mag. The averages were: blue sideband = 51.8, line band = 49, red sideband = 47.8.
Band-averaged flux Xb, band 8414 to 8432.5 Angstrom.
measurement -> 47.8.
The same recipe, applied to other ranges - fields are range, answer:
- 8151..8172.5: 51.1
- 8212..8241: 50.1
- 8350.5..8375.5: 48.7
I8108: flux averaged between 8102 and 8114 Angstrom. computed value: 52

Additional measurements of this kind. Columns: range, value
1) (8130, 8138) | 51.7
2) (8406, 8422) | 48.2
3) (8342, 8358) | 48.9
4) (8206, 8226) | 49.8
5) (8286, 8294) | 50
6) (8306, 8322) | 49.2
